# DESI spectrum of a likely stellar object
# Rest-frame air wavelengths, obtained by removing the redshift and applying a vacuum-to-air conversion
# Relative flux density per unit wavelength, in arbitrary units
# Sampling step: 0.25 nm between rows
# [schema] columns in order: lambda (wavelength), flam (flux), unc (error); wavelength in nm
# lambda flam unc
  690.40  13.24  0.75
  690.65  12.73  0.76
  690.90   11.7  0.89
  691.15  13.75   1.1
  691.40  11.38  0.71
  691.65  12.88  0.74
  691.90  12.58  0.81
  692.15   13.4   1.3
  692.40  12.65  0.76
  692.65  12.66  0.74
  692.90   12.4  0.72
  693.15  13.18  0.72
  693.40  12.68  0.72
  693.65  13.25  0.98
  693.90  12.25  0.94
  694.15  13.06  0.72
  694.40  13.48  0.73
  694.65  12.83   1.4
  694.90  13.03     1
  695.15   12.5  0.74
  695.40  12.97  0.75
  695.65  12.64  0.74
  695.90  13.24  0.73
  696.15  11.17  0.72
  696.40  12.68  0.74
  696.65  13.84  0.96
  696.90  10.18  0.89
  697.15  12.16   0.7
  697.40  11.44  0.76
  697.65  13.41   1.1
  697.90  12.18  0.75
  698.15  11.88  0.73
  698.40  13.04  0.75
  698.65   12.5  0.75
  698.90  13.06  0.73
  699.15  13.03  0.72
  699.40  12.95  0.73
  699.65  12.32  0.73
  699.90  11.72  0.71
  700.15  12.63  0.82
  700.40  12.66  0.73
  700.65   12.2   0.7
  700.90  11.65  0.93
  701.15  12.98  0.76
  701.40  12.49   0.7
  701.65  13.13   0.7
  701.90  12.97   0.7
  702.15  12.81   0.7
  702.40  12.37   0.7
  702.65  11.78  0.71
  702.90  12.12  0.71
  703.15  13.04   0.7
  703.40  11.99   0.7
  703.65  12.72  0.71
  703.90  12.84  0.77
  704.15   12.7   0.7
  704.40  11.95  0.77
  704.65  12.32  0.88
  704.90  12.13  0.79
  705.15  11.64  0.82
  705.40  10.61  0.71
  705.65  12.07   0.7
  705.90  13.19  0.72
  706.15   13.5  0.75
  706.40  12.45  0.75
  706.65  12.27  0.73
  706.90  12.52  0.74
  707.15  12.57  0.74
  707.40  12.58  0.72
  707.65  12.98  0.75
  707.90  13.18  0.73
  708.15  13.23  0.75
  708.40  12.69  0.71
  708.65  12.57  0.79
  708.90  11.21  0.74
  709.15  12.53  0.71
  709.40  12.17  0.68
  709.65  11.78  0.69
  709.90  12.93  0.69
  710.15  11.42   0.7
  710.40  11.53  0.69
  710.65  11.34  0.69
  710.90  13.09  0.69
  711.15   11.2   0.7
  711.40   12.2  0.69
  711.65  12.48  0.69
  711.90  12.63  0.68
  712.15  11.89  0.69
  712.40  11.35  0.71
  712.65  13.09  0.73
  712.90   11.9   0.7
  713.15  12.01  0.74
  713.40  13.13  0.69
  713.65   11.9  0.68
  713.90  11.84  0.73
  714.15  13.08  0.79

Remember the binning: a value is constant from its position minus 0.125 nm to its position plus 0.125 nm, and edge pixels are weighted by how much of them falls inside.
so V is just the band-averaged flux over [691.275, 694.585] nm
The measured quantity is 12.8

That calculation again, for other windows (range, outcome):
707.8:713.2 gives 12.2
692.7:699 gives 12.6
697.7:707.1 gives 12.5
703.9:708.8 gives 12.5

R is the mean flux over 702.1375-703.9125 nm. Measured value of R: 12.4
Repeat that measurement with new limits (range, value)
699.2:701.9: 12.5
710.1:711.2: 11.8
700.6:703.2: 12.5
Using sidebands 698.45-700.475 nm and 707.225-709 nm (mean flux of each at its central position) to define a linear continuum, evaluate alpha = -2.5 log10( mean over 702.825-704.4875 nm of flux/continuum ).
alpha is 0.01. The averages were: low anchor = 12.6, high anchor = 12.7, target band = 12.5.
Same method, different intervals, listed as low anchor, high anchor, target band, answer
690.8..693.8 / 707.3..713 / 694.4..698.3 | 0.01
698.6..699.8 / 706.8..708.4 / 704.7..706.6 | 0.05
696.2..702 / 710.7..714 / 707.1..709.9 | -0.02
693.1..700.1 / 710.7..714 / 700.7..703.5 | 0.00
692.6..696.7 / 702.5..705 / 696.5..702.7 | 0.01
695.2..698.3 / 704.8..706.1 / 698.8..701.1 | -0.02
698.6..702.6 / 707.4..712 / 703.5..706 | 0.02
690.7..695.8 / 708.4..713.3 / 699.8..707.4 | 0.00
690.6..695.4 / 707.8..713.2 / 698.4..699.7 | -0.02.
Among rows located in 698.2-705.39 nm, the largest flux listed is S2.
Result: 13.13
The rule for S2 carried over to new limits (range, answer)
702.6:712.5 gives 13.5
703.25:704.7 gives 12.84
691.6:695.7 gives 13.48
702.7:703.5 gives 13.04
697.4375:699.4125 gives 13.41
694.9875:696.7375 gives 13.84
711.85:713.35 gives 13.09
